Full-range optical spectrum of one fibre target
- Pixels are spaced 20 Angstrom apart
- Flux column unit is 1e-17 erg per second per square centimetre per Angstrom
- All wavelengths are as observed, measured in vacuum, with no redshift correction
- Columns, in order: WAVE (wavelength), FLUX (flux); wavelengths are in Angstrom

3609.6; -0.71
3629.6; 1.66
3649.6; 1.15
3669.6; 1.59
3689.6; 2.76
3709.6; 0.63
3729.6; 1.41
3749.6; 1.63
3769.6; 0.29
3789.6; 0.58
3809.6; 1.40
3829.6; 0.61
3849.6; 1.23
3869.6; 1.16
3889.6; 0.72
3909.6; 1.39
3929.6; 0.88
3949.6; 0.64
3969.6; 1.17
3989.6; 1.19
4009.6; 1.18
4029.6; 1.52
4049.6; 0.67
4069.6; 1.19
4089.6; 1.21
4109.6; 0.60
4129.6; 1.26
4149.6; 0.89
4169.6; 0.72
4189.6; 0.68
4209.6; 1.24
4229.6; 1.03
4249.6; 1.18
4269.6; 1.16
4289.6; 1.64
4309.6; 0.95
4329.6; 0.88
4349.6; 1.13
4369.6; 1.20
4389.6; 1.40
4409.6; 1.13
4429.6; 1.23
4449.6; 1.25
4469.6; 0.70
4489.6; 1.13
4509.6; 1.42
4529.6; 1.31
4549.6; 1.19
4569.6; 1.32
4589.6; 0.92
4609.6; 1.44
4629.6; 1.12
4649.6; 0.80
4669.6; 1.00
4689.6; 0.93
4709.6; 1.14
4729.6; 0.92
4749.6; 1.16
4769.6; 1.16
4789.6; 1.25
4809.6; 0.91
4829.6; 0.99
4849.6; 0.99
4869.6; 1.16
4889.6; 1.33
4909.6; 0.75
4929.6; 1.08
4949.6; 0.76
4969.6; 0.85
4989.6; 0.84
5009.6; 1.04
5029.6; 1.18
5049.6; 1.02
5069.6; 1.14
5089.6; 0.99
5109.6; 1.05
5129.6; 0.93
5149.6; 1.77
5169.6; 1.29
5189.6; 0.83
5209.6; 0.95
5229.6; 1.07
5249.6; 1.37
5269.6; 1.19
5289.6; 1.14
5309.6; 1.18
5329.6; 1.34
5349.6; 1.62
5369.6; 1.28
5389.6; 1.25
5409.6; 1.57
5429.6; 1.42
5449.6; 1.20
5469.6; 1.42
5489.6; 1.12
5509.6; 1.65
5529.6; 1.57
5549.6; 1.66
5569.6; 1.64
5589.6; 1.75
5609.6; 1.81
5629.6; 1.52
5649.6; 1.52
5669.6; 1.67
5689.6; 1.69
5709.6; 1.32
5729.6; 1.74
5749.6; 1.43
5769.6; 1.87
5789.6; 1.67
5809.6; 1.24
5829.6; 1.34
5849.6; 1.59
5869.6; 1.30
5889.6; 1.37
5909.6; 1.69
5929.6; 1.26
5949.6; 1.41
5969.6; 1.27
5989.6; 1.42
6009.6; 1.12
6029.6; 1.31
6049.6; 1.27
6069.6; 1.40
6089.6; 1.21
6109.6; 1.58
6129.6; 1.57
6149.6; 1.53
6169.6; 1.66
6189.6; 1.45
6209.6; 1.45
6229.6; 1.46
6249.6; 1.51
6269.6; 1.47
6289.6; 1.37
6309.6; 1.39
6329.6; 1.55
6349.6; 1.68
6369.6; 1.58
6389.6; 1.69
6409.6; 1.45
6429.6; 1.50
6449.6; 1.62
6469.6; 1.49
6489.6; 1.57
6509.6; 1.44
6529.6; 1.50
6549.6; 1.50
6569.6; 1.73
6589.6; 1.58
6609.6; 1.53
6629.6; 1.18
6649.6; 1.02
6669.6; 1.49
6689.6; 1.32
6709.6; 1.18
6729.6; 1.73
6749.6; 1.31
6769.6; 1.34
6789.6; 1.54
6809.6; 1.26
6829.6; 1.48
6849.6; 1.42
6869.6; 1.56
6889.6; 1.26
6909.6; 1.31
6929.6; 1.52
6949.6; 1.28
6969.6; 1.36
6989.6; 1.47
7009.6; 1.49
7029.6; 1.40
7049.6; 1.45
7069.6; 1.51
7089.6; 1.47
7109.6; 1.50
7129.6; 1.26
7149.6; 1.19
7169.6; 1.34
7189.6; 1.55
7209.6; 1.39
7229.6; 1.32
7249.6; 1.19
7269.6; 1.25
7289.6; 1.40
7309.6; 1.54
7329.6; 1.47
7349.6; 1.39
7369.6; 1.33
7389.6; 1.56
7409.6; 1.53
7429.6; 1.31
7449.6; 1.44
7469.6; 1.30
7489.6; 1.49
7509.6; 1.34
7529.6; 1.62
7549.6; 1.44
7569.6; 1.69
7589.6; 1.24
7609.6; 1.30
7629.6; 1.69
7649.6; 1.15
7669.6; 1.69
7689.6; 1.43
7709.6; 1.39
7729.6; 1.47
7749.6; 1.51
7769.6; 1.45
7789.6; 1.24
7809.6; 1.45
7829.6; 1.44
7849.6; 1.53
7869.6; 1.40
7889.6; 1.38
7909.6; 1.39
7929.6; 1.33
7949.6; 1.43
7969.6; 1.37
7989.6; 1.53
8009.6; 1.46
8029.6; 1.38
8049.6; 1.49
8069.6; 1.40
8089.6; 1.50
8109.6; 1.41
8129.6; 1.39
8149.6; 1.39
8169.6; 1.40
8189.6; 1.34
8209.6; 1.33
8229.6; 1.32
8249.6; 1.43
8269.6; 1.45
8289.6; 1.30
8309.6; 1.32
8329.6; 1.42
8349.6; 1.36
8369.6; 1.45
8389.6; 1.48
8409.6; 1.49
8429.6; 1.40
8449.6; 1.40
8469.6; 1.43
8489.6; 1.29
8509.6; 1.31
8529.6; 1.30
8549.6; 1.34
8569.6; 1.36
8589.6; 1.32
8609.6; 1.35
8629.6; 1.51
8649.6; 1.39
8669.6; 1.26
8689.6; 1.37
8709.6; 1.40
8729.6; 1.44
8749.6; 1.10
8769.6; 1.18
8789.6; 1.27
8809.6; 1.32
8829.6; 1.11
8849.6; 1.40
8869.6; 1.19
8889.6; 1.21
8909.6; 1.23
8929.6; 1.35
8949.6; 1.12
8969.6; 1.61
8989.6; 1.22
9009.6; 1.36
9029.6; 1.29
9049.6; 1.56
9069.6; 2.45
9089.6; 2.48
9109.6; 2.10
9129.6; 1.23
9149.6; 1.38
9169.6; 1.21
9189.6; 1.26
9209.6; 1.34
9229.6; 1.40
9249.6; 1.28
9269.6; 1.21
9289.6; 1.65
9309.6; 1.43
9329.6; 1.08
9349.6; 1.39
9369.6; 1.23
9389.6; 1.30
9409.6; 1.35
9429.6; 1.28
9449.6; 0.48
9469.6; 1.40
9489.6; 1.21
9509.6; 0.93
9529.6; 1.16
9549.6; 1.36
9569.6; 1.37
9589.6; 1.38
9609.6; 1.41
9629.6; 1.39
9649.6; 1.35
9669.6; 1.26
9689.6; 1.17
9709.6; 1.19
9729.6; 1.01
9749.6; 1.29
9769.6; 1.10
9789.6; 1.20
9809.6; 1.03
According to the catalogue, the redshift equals 0.383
